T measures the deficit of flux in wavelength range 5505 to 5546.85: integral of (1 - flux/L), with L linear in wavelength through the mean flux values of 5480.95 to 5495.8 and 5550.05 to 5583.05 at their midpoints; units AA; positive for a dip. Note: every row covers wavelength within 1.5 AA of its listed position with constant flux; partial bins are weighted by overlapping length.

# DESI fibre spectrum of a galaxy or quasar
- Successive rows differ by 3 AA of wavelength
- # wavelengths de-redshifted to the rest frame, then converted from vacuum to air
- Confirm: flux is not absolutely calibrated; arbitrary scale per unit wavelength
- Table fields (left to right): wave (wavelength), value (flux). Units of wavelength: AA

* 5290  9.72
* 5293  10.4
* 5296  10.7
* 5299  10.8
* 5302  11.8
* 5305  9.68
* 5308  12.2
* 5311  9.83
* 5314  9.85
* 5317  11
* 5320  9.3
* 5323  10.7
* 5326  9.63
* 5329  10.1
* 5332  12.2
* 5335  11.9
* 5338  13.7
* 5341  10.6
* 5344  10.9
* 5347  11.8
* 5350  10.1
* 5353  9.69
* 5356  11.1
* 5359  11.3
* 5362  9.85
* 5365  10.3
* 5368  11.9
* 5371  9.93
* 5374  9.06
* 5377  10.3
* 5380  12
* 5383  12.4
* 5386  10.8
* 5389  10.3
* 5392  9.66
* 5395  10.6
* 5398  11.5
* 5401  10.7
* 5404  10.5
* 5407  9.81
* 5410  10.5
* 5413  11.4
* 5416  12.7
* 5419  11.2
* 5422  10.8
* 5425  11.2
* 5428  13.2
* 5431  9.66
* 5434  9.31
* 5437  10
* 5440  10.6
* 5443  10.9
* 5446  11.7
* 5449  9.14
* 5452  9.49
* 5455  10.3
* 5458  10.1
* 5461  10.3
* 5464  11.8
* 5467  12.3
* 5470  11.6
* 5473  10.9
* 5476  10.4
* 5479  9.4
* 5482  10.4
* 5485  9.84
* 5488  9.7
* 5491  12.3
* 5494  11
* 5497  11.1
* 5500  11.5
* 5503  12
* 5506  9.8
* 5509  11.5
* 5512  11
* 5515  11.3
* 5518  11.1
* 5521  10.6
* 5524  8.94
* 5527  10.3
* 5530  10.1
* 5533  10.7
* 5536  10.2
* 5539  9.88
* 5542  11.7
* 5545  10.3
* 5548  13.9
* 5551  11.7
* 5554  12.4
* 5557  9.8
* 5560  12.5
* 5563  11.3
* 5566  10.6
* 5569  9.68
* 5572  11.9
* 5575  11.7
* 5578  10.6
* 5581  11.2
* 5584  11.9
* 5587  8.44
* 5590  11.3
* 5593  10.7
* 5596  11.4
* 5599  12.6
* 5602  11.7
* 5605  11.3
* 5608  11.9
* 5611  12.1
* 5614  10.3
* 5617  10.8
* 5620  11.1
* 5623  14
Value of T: 1.4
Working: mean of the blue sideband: 10.7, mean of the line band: 10.6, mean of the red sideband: 11.2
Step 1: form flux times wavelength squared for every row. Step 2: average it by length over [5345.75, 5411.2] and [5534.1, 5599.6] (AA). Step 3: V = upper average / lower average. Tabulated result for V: 1.1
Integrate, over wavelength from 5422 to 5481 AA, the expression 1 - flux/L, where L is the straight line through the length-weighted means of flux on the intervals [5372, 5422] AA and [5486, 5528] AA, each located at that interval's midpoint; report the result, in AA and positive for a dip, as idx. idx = 1.1 AA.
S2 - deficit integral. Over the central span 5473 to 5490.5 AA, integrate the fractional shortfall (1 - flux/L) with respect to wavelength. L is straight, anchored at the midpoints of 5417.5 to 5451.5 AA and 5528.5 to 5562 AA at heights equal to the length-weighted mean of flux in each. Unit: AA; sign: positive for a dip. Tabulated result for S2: 1.2 AA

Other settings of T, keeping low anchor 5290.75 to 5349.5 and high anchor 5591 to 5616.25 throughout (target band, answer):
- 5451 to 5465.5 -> 1.0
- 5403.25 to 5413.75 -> 0.5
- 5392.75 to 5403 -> 0.2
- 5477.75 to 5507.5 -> 1.4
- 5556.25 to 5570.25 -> 0.7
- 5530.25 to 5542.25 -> 0.9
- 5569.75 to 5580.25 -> 0.1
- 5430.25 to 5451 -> 1.8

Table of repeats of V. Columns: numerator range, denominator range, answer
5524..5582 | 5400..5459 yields 1.08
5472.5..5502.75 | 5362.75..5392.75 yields 1.04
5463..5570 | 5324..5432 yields 1.05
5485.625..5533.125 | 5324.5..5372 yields 1.05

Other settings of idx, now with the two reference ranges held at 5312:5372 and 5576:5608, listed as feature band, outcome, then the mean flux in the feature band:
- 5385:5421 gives 0.25 AA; 10.8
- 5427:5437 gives 0.40 AA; 10.5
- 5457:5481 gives 0.27 AA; 10.9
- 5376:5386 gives -0.61 AA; 11.5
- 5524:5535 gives 0.90 AA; 10.2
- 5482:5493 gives 0.40 AA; 10.6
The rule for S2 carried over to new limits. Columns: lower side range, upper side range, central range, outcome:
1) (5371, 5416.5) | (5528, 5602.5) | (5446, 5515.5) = 1.1 AA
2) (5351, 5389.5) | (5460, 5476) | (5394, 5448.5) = 0.7 AA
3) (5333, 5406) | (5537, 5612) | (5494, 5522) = 0.1 AA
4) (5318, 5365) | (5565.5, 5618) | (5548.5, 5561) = -0.7 AA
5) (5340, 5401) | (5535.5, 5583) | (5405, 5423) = -0.4 AA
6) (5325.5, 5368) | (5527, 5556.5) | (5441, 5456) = 1.0 AA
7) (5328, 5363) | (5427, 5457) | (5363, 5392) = 0.5 AA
